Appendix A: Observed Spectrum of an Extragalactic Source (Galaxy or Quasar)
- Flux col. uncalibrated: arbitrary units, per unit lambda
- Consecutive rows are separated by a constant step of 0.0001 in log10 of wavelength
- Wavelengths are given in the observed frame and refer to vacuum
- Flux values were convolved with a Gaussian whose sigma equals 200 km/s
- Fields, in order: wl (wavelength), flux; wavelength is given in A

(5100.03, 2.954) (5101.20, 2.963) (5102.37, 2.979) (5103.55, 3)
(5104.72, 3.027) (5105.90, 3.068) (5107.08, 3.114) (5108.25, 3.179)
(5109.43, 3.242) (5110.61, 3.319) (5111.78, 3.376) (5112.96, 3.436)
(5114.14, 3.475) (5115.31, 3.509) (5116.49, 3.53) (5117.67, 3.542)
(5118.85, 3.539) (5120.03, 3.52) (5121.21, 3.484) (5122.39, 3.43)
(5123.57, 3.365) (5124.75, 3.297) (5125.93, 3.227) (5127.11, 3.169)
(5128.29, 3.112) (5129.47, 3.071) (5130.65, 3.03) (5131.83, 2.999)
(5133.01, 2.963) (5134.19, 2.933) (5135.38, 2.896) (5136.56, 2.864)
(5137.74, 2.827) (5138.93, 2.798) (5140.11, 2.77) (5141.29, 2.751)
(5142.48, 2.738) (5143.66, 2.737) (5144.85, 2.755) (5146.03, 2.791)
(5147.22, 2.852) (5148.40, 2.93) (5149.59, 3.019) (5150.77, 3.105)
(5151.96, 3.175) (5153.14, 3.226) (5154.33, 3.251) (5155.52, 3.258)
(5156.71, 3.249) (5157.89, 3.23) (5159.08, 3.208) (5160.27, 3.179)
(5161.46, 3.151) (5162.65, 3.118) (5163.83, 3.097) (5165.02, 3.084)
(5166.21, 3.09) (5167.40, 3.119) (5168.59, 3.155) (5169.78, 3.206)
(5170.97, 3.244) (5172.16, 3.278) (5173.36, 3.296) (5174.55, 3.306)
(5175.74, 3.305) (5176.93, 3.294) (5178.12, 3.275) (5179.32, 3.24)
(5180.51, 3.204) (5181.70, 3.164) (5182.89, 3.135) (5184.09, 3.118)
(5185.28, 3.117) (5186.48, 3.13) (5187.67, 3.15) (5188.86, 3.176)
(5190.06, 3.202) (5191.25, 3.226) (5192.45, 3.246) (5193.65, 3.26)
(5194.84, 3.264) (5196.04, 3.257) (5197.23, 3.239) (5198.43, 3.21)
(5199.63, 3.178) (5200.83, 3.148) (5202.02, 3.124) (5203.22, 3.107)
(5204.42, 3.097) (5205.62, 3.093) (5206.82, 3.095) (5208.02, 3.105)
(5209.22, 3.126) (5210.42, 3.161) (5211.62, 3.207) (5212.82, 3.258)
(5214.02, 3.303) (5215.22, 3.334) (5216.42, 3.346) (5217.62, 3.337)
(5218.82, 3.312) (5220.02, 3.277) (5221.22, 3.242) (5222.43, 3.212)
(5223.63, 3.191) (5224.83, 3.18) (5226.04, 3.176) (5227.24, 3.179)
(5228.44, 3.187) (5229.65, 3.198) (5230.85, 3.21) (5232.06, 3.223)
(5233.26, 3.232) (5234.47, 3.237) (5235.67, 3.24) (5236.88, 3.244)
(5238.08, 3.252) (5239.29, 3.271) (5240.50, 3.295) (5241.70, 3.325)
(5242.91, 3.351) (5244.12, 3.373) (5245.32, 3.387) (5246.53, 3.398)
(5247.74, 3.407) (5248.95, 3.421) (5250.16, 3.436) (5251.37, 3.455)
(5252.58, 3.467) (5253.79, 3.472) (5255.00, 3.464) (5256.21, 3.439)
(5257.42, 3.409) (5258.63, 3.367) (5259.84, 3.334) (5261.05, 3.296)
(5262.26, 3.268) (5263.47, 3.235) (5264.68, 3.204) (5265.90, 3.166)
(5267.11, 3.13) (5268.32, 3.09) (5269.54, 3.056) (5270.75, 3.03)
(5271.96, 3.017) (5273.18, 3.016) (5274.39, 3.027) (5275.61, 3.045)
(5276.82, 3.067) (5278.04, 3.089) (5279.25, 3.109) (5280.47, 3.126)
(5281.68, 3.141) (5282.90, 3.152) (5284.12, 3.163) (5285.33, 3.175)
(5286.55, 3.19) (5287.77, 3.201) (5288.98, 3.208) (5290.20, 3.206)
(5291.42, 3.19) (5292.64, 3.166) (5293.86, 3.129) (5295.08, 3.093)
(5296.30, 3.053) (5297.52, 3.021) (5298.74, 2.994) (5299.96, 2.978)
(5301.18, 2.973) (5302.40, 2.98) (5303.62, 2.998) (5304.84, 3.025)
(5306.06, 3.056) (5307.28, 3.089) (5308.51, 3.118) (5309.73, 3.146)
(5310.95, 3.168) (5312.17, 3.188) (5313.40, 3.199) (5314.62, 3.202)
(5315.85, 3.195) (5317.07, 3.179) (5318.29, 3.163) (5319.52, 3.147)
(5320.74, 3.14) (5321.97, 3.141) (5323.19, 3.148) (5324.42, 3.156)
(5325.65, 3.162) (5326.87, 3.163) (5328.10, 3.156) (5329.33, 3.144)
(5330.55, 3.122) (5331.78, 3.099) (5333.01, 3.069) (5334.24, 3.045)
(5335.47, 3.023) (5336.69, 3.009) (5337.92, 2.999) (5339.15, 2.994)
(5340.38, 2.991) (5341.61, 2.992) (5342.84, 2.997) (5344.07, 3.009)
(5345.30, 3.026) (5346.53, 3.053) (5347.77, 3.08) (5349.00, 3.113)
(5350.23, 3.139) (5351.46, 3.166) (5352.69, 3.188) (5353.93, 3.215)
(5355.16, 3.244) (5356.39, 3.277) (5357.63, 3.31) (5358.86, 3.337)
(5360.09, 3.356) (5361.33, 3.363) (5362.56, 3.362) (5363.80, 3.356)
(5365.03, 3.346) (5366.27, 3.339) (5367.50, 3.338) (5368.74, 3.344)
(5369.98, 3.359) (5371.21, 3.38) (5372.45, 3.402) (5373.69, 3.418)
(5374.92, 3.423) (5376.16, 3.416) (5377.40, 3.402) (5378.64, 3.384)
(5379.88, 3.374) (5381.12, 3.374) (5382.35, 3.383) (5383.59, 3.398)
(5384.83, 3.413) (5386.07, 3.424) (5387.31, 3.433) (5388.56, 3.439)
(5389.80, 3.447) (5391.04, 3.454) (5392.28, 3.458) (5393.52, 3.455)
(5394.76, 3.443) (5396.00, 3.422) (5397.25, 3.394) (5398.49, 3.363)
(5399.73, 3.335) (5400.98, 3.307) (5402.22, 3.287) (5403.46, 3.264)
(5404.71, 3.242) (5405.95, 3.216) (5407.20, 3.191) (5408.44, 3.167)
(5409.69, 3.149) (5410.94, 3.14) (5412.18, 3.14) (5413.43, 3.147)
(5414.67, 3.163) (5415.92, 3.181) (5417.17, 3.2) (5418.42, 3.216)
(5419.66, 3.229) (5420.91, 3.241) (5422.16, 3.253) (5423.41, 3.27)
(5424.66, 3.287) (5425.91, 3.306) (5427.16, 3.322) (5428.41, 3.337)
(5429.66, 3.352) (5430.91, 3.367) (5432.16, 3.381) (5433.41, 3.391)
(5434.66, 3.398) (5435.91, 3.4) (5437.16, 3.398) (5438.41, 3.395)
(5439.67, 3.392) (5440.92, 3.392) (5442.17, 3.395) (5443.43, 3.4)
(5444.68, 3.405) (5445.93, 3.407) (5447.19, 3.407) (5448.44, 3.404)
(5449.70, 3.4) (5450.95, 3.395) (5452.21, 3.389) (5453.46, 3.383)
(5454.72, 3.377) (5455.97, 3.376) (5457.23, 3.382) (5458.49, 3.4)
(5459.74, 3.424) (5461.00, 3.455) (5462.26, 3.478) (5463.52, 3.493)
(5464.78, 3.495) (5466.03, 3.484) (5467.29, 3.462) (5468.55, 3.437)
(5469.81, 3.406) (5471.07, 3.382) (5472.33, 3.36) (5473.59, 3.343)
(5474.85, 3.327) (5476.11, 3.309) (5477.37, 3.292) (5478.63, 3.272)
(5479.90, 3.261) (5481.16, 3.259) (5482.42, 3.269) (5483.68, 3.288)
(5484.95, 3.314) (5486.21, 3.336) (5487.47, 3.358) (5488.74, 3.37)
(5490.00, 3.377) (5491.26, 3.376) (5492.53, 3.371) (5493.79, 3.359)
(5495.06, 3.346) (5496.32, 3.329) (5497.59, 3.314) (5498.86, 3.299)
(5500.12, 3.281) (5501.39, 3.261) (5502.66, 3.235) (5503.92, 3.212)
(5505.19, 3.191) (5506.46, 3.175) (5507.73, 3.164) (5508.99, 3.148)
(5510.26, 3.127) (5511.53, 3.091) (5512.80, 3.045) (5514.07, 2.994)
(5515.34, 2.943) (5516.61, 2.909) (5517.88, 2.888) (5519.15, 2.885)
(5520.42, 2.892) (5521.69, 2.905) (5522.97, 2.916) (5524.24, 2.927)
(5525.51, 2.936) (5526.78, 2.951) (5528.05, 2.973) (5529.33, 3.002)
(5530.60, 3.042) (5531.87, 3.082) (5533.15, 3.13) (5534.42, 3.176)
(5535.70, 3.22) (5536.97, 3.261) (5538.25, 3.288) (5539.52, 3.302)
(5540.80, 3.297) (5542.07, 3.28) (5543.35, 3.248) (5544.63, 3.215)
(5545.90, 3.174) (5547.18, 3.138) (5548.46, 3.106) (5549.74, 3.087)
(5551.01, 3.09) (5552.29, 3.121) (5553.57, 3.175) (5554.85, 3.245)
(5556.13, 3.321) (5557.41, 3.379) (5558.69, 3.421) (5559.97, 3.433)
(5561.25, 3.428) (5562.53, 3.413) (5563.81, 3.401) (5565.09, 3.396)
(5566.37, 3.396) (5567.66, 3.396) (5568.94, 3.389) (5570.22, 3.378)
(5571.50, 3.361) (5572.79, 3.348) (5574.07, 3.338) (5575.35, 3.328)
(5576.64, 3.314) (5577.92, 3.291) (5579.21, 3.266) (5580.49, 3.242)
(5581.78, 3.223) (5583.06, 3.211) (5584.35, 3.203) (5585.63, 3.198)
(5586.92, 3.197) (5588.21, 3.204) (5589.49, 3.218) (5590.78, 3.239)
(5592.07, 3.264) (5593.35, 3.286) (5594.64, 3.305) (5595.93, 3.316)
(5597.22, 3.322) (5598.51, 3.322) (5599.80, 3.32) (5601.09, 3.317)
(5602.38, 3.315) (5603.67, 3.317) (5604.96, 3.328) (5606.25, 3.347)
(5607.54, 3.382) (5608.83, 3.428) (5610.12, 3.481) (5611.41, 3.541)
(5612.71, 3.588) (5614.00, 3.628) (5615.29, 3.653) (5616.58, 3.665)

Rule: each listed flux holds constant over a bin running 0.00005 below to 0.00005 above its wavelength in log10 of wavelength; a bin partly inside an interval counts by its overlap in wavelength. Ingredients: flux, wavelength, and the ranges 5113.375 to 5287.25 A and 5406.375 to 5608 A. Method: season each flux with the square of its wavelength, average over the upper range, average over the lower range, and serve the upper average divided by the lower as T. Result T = 1.1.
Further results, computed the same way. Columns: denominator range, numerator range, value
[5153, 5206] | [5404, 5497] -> 1.16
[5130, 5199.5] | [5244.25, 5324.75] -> 1.07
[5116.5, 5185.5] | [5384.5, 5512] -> 1.19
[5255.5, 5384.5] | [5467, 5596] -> 1.10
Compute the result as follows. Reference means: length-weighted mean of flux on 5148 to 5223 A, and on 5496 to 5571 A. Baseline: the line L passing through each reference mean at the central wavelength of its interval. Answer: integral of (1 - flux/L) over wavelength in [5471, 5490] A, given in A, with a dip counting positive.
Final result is -0.8 A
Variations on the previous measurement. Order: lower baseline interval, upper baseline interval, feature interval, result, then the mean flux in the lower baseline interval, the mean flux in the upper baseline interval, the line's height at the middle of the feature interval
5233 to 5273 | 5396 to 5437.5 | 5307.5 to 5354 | 2.5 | 3.29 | 3.28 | 3.28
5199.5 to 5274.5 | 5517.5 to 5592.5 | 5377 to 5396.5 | -1.2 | 3.25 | 3.21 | 3.23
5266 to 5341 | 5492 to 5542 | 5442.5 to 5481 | -3.4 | 3.1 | 3.13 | 3.12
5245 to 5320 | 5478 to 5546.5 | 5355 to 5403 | -3.1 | 3.18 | 3.17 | 3.18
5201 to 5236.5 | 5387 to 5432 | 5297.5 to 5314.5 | 0.9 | 3.21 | 3.29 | 3.25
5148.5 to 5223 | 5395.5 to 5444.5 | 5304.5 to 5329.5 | 0.8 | 3.2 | 3.29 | 3.25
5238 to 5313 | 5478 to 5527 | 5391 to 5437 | -1.6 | 3.19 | 3.17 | 3.18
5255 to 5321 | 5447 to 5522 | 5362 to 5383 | -1.1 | 3.14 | 3.28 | 3.2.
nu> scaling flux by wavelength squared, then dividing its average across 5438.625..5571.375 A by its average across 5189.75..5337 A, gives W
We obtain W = 1.12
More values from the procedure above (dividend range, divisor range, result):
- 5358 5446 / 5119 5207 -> 1.17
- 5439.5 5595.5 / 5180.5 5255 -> 1.12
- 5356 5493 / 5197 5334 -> 1.11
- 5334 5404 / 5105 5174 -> 1.14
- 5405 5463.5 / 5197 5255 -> 1.10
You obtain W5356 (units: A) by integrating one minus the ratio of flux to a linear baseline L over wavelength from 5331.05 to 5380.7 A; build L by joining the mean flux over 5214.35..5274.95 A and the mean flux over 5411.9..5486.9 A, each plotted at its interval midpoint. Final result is 1.4 A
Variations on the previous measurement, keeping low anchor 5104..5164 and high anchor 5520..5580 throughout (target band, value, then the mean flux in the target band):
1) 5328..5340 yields 0.43 A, 3.06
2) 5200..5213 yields 0.06 A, 3.13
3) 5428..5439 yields -0.64 A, 3.38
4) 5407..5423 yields 0.02 A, 3.19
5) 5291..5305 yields 0.53 A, 3.05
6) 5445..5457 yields -0.73 A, 3.39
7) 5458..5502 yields -2.13 A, 3.36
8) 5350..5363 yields -0.37 A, 3.27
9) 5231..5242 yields -0.34 A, 3.25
